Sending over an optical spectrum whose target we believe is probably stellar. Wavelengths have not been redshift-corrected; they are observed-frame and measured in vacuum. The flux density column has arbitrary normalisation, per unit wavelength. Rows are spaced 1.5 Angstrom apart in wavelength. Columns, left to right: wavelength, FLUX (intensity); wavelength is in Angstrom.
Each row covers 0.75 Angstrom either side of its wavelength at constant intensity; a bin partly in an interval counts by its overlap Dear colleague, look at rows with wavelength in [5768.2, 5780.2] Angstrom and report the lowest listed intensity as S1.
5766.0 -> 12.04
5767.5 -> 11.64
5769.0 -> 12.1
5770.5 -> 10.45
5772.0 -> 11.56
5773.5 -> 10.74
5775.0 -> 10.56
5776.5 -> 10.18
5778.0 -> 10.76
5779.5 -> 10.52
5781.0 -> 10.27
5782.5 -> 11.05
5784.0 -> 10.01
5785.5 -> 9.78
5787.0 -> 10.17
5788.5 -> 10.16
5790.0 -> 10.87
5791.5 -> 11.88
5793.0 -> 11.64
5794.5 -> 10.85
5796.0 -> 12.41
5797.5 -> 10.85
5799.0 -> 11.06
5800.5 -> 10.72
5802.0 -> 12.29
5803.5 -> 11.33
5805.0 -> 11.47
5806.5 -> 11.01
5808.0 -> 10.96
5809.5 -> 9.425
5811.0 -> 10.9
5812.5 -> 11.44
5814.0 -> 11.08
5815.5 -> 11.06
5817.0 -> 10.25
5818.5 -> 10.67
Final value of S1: 10.18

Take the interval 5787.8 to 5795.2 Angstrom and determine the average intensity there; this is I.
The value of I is 11.1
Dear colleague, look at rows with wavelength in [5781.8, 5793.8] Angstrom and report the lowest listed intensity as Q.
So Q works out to 9.78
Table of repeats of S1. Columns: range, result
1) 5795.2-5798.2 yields 10.85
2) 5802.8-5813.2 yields 9.425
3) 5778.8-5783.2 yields 10.27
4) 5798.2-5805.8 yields 10.72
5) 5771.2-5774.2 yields 10.74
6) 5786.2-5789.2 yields 10.16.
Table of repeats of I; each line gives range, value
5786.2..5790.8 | 10.4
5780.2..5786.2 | 10.3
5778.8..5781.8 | 10.4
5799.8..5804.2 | 11.5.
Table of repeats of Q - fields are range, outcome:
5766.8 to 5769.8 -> 11.64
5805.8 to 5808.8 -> 10.96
